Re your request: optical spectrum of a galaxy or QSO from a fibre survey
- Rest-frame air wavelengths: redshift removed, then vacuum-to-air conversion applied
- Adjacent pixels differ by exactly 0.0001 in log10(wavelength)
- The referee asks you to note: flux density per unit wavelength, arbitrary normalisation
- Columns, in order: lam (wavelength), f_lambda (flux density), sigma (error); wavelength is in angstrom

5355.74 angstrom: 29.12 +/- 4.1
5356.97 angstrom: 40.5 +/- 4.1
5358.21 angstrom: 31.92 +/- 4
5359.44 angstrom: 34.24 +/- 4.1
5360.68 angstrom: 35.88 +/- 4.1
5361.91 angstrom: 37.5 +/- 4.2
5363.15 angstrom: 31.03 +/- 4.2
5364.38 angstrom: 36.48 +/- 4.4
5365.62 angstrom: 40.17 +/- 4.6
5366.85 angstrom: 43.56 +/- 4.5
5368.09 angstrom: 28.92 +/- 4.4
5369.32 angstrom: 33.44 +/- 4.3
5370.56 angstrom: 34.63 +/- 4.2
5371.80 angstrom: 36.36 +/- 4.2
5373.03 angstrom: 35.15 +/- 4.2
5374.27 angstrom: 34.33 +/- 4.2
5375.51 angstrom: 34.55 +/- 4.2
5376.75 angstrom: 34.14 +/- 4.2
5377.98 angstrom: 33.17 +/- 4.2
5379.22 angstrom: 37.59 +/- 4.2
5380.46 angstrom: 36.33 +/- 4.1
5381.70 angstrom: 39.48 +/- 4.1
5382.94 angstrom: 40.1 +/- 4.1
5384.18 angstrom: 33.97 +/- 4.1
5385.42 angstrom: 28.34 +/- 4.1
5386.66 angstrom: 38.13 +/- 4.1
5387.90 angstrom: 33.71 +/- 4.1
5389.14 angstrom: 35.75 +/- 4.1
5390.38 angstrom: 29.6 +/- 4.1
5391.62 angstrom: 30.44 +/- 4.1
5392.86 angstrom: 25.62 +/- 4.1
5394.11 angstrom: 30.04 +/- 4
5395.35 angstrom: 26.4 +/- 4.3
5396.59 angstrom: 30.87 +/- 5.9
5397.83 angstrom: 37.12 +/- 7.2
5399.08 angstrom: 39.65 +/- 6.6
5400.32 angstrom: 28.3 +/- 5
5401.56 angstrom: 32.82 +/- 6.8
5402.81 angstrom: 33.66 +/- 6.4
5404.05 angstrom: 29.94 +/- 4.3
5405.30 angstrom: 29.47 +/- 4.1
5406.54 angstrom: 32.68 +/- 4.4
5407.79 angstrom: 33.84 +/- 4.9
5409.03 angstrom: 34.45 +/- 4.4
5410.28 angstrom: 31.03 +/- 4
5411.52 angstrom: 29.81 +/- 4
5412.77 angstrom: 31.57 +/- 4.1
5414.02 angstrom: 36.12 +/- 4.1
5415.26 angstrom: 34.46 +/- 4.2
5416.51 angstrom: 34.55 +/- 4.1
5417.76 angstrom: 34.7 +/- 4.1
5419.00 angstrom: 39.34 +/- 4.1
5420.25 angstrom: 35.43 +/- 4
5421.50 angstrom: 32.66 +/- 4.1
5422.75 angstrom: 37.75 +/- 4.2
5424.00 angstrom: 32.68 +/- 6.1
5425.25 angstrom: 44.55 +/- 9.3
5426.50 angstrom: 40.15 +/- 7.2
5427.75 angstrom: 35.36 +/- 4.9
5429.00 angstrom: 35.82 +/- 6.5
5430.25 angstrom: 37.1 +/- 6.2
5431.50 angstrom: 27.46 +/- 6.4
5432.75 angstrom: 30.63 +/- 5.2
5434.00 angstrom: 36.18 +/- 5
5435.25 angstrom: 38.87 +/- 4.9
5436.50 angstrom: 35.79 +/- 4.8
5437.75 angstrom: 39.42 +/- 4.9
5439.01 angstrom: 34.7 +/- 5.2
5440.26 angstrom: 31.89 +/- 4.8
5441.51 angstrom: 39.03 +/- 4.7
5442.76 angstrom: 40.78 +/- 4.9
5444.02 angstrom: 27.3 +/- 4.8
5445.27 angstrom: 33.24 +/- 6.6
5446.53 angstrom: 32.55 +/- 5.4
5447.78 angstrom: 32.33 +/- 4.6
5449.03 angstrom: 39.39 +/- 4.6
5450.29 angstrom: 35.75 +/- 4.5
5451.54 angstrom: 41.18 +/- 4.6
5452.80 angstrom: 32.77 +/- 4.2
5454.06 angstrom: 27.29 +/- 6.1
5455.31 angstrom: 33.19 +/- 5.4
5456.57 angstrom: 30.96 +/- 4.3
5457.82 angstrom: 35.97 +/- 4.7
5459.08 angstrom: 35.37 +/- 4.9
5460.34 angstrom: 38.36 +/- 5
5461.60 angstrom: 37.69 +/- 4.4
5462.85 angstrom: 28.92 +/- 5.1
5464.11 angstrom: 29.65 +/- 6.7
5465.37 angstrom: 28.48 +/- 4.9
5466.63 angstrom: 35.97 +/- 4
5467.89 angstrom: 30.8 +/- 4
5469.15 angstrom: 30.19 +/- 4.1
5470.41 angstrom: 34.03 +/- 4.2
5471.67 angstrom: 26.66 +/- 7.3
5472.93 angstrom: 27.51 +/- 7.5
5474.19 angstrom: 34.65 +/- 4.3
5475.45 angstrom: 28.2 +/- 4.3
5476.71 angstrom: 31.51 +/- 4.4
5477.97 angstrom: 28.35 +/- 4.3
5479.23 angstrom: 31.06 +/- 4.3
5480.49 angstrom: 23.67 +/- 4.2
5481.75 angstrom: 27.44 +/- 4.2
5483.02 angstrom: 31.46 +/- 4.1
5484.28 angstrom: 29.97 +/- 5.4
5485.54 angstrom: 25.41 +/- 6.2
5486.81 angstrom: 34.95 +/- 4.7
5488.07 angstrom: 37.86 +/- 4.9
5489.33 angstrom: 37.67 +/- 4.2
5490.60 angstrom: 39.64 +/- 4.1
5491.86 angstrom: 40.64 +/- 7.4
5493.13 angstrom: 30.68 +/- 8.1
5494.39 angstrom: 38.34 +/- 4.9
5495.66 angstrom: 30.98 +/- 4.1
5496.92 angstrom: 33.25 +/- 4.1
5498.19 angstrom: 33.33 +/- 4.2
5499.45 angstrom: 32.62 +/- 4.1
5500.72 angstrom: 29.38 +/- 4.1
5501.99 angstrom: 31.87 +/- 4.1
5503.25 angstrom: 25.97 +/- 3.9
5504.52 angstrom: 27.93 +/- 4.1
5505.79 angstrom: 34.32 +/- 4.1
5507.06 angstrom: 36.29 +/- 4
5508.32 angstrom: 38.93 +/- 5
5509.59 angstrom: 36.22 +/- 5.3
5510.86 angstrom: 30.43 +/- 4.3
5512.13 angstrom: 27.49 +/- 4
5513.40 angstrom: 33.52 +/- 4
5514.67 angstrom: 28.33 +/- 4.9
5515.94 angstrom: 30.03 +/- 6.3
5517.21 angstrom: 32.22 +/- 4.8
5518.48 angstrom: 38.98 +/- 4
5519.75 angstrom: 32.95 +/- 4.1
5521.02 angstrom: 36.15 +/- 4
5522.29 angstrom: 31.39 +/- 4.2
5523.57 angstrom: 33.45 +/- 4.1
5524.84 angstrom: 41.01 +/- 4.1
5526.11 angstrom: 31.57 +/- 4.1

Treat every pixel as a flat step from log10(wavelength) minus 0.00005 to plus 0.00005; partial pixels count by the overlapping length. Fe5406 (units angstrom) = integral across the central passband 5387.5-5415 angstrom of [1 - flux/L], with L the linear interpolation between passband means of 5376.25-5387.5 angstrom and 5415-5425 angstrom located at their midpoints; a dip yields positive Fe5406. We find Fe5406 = 2.8 angstrom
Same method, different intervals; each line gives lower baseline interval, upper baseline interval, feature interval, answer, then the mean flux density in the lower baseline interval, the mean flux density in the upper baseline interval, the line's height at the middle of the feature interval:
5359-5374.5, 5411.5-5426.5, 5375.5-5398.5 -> 1.4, 35.6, 35.7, 35.6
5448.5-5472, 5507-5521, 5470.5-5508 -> 1.6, 33.3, 33.2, 33.3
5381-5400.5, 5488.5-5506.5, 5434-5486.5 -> 0.9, 33.1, 33.4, 33.3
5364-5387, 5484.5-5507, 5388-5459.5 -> 1.5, 35.7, 33.2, 34.7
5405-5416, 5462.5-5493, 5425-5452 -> -3.0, 32.7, 31.5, 32.2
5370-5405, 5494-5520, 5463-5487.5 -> 2.1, 33.5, 32.5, 32.8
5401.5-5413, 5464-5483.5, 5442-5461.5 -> -2.5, 31.9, 30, 30.6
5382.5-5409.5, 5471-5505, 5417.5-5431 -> -2.0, 32.4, 31.5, 32.2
